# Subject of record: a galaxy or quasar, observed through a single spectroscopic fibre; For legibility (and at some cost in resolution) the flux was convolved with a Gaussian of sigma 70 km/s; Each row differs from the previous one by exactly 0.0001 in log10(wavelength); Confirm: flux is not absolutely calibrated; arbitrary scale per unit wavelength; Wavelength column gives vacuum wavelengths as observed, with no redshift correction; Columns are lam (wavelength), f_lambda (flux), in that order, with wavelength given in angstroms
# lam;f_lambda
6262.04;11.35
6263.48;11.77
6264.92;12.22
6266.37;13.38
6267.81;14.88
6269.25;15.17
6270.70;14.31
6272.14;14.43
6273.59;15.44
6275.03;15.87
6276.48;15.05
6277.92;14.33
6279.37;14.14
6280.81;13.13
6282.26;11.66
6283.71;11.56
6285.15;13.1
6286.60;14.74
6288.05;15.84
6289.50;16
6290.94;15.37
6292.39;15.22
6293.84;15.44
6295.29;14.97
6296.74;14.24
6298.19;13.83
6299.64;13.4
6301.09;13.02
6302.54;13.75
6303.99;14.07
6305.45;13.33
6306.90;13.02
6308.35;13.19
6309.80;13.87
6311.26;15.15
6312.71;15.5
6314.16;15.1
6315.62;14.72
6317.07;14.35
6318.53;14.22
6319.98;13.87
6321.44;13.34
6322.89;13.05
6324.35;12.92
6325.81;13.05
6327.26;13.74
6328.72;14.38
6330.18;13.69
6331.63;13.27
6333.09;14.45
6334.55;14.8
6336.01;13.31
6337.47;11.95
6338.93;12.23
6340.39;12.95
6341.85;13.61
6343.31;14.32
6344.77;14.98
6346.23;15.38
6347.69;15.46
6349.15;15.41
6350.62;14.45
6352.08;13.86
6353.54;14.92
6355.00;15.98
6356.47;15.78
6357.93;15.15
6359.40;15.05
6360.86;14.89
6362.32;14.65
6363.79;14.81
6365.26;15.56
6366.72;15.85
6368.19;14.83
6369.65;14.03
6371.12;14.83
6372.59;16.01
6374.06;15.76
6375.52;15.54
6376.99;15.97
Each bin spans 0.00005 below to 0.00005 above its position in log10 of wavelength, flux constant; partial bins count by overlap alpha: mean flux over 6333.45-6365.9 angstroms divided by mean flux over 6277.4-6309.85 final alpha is 1.04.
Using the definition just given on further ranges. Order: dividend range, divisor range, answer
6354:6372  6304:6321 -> 1.07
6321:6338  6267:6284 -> 0.95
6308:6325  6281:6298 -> 0.99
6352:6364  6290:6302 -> 1.04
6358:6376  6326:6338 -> 1.11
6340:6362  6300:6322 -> 1.06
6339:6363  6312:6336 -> 1.05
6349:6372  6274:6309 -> 1.06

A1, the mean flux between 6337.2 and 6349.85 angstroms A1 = 14.1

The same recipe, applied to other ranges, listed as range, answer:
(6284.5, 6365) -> 14.3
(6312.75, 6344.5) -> 13.7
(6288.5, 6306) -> 14.4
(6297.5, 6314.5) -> 13.9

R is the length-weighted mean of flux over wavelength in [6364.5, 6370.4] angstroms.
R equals 15.1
